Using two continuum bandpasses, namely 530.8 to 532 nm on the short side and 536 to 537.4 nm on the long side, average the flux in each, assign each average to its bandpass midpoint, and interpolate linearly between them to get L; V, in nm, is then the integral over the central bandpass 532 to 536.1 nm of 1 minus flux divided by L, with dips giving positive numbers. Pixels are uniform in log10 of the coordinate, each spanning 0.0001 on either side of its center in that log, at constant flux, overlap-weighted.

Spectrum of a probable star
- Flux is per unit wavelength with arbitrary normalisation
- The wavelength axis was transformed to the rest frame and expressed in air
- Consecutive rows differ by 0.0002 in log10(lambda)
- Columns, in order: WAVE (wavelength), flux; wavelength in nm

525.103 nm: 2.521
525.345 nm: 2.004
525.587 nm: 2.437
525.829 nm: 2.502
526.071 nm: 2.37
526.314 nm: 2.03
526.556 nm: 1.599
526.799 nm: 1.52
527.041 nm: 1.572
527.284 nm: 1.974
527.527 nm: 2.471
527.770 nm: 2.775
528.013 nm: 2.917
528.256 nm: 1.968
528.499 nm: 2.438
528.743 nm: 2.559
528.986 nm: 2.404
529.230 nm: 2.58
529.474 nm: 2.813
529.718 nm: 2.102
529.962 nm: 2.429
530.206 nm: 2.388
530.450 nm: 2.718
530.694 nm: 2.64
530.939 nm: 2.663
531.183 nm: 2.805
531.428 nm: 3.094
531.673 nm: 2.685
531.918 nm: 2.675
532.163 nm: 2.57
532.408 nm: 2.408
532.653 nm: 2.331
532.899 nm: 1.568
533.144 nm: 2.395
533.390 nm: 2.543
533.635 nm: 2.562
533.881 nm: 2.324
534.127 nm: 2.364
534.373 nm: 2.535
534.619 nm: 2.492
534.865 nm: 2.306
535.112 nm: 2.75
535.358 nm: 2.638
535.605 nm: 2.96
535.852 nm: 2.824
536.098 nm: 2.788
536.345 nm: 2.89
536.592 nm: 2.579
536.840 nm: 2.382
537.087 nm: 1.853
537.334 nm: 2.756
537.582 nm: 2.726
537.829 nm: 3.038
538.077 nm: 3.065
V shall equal 0.26 nm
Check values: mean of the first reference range 2.78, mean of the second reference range 2.53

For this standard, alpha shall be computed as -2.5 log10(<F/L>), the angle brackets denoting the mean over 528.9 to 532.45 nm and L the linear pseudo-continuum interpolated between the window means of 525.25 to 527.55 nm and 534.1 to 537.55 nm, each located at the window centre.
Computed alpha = -0.14 mag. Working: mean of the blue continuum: 2.03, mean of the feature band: 2.6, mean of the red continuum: 2.59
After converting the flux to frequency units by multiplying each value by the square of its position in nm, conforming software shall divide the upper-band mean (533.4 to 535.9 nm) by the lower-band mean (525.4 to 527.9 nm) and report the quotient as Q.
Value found 1.25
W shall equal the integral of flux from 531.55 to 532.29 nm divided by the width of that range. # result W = 2.64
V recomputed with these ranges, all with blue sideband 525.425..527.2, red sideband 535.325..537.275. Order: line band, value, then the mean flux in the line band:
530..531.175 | -0.18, 2.61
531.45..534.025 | -0.04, 2.43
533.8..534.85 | 0.03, 2.42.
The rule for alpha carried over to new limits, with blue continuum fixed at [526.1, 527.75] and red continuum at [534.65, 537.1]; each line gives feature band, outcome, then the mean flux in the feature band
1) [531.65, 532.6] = -0.10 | 2.56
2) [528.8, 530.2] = -0.15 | 2.46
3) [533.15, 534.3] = 0.01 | 2.45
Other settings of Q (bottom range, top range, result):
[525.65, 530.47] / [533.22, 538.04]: 1.16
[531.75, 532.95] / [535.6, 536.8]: 1.18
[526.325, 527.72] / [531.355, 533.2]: 1.32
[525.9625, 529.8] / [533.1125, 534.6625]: 1.12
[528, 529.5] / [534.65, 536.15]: 1.11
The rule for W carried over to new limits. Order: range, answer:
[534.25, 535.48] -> 2.54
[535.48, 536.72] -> 2.81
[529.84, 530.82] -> 2.54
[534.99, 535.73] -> 2.78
